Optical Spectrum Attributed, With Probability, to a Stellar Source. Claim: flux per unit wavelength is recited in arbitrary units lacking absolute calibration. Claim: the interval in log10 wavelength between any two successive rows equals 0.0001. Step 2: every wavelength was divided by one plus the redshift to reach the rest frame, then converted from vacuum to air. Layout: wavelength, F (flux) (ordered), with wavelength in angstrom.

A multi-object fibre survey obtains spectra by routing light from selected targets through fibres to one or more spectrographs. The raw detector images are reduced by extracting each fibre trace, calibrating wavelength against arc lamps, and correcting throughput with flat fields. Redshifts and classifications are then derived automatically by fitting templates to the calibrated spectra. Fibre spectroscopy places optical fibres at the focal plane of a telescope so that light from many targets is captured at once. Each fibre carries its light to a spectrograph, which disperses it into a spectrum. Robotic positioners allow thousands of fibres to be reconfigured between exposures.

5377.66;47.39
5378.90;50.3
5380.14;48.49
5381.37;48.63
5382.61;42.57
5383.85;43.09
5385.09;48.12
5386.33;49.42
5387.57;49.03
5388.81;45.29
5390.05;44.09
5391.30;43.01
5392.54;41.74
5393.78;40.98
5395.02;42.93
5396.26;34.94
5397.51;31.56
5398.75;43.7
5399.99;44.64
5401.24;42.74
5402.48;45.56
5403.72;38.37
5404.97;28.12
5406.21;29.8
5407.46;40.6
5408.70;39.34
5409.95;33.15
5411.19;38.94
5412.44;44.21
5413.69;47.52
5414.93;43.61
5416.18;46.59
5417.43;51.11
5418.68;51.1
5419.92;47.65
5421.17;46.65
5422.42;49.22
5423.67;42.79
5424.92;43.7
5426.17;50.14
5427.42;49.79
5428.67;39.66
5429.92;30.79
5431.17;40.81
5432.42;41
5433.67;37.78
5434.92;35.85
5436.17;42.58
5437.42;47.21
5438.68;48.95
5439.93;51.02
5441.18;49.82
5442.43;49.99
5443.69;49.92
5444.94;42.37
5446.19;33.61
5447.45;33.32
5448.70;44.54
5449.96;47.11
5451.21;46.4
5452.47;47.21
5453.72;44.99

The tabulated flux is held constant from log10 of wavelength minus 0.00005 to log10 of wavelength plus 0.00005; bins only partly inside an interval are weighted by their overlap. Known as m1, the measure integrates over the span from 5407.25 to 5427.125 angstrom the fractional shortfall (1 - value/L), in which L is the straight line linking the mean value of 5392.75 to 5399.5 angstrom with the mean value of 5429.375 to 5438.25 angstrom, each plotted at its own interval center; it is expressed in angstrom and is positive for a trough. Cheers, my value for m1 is -2.8 angstrom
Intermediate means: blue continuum 39.1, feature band 44.9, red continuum 39.7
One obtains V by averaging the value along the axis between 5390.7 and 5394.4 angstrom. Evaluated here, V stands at 42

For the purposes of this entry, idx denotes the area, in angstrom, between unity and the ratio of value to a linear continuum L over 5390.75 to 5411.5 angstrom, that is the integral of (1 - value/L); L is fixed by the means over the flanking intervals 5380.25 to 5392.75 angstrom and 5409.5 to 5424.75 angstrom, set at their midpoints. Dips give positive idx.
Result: 3.1 angstrom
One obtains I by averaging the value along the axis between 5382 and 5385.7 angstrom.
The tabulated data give 44.6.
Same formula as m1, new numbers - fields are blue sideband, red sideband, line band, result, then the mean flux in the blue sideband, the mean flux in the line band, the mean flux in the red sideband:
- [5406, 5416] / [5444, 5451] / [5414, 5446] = -3.43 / 40.4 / 45.1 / 41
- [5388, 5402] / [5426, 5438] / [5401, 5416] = 0.72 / 41.6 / 39.5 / 41.2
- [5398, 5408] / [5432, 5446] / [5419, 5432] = -0.49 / 39.1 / 44.2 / 44.9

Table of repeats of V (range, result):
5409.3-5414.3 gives 40.9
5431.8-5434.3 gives 39.4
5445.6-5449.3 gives 37.1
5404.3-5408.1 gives 32.9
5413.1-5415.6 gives 45.6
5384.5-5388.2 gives 48.9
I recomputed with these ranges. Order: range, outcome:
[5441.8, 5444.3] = 49.9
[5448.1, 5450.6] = 45.8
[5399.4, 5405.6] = 39.8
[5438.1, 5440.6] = 50.1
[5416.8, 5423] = 49.1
